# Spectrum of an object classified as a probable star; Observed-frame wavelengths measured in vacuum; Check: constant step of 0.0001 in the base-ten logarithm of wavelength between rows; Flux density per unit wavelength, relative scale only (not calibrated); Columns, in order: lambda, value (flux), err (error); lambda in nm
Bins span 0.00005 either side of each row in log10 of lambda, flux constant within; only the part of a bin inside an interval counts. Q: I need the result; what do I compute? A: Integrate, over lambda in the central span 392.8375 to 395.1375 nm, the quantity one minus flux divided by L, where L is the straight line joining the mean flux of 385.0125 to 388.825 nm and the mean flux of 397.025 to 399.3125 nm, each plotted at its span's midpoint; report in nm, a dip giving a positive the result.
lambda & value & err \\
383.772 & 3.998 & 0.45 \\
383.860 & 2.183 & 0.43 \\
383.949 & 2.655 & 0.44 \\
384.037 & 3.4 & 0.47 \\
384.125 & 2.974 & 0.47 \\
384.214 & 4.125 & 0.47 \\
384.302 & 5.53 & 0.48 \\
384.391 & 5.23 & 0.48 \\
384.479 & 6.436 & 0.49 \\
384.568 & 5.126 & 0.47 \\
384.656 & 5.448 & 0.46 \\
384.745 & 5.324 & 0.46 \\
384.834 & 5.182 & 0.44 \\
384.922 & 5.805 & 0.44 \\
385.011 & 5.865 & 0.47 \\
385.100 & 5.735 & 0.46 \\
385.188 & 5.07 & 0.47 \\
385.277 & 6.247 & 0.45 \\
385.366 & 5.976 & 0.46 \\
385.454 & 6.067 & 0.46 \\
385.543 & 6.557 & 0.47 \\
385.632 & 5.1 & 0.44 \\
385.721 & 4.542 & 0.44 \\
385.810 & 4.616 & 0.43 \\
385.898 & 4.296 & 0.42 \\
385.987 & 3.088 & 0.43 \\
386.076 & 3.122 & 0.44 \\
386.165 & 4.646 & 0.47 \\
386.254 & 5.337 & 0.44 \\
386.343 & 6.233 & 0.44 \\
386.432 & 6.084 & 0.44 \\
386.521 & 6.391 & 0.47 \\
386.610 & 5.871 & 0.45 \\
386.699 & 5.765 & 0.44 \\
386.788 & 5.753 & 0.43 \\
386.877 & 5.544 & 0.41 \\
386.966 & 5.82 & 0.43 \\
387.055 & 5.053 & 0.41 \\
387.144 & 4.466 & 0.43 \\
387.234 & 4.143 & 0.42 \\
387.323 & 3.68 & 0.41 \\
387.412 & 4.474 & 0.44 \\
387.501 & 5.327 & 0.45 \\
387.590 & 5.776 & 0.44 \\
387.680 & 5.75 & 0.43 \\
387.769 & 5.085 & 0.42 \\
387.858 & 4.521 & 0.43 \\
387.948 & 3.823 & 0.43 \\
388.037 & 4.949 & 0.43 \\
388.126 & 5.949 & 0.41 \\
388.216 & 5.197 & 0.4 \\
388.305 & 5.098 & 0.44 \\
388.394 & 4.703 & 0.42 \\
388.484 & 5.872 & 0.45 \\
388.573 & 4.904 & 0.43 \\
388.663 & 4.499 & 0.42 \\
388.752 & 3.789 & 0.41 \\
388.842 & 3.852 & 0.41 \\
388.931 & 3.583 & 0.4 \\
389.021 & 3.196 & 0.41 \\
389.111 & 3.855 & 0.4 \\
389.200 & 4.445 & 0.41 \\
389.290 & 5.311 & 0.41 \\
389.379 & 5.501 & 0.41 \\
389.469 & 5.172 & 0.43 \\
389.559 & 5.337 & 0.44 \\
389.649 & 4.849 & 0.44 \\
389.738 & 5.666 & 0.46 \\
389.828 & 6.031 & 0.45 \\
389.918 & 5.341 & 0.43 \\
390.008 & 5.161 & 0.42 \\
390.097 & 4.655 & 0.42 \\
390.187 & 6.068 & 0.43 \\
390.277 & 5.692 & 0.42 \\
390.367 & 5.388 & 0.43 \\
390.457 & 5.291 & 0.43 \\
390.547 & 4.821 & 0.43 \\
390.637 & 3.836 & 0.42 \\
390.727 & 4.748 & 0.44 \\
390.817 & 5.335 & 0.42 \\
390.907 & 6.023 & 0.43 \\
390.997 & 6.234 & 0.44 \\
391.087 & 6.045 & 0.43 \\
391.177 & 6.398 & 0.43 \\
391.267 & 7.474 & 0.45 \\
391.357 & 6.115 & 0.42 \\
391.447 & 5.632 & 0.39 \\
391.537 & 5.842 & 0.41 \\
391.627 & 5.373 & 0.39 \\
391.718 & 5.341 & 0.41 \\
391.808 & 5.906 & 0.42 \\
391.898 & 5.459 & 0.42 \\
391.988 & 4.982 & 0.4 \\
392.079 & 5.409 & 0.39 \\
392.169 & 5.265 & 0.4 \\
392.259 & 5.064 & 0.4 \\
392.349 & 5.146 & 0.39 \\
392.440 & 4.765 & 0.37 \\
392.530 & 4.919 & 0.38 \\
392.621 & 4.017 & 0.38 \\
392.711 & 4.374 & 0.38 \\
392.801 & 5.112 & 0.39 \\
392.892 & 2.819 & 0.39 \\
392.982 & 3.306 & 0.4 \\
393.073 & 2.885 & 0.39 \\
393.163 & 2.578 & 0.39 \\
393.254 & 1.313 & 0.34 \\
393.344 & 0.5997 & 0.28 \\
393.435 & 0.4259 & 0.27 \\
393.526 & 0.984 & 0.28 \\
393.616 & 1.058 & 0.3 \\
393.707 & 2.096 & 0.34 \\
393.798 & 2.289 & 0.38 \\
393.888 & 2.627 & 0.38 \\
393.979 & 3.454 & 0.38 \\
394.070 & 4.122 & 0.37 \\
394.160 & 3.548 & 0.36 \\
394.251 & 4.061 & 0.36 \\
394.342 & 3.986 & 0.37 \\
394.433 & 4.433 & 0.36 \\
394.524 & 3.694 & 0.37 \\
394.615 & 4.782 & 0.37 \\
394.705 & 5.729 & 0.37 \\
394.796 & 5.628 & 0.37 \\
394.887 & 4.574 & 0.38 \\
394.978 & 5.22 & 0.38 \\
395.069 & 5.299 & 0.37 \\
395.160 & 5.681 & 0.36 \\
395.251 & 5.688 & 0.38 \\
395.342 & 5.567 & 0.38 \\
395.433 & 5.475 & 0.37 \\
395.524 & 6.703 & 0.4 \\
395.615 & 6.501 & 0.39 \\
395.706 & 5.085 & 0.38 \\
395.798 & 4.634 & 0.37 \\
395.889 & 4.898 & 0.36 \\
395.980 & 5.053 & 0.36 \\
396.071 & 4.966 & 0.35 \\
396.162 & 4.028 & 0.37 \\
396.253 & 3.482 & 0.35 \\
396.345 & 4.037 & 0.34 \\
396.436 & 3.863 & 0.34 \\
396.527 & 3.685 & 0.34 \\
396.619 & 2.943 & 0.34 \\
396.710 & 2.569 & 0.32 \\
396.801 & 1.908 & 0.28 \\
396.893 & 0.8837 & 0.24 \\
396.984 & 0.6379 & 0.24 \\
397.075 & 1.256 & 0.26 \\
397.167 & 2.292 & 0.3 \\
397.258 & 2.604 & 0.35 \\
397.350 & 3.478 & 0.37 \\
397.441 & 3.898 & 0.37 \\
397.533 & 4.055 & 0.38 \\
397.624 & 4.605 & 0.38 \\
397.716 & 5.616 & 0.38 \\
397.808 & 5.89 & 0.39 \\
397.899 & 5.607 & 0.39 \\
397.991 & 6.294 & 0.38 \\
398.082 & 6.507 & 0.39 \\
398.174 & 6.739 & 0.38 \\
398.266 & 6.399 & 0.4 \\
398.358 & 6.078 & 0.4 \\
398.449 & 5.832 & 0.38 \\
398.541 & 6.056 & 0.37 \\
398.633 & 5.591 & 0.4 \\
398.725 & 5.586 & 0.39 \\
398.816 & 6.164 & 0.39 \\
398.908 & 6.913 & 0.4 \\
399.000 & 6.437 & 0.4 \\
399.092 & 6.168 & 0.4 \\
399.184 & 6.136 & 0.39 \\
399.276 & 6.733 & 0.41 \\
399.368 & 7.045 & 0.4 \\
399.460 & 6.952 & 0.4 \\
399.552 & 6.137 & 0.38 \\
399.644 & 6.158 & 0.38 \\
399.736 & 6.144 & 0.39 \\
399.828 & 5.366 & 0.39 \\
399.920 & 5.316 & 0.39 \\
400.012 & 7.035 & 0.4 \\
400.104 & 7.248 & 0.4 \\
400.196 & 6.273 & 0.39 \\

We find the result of 0.85 nm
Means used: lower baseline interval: 5.12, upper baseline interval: 5.3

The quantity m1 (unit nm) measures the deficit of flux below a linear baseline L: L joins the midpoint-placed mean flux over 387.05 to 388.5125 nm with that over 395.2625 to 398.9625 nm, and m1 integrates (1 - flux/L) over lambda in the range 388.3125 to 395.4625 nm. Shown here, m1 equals 0.32 nm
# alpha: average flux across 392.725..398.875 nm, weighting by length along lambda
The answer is 4.12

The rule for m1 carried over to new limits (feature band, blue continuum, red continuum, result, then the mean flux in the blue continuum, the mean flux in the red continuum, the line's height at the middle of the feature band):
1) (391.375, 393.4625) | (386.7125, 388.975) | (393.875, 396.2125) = 0.26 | 4.88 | 4.85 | 4.86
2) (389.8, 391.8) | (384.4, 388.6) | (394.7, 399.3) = -0.20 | 5.23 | 4.84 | 5.07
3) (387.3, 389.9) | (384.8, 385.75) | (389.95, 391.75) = 0.35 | 5.67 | 5.57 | 5.61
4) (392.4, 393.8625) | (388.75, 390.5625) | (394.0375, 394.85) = 0.60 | 4.93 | 4.45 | 4.58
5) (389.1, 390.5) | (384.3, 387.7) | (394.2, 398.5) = -0.07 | 5.29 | 4.53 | 5.01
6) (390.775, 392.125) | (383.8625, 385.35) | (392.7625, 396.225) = -0.49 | 4.95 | 3.97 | 4.27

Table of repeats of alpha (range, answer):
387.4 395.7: 4.68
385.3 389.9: 5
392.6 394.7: 3.02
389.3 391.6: 5.54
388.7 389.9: 4.68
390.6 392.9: 5.34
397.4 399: 5.78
